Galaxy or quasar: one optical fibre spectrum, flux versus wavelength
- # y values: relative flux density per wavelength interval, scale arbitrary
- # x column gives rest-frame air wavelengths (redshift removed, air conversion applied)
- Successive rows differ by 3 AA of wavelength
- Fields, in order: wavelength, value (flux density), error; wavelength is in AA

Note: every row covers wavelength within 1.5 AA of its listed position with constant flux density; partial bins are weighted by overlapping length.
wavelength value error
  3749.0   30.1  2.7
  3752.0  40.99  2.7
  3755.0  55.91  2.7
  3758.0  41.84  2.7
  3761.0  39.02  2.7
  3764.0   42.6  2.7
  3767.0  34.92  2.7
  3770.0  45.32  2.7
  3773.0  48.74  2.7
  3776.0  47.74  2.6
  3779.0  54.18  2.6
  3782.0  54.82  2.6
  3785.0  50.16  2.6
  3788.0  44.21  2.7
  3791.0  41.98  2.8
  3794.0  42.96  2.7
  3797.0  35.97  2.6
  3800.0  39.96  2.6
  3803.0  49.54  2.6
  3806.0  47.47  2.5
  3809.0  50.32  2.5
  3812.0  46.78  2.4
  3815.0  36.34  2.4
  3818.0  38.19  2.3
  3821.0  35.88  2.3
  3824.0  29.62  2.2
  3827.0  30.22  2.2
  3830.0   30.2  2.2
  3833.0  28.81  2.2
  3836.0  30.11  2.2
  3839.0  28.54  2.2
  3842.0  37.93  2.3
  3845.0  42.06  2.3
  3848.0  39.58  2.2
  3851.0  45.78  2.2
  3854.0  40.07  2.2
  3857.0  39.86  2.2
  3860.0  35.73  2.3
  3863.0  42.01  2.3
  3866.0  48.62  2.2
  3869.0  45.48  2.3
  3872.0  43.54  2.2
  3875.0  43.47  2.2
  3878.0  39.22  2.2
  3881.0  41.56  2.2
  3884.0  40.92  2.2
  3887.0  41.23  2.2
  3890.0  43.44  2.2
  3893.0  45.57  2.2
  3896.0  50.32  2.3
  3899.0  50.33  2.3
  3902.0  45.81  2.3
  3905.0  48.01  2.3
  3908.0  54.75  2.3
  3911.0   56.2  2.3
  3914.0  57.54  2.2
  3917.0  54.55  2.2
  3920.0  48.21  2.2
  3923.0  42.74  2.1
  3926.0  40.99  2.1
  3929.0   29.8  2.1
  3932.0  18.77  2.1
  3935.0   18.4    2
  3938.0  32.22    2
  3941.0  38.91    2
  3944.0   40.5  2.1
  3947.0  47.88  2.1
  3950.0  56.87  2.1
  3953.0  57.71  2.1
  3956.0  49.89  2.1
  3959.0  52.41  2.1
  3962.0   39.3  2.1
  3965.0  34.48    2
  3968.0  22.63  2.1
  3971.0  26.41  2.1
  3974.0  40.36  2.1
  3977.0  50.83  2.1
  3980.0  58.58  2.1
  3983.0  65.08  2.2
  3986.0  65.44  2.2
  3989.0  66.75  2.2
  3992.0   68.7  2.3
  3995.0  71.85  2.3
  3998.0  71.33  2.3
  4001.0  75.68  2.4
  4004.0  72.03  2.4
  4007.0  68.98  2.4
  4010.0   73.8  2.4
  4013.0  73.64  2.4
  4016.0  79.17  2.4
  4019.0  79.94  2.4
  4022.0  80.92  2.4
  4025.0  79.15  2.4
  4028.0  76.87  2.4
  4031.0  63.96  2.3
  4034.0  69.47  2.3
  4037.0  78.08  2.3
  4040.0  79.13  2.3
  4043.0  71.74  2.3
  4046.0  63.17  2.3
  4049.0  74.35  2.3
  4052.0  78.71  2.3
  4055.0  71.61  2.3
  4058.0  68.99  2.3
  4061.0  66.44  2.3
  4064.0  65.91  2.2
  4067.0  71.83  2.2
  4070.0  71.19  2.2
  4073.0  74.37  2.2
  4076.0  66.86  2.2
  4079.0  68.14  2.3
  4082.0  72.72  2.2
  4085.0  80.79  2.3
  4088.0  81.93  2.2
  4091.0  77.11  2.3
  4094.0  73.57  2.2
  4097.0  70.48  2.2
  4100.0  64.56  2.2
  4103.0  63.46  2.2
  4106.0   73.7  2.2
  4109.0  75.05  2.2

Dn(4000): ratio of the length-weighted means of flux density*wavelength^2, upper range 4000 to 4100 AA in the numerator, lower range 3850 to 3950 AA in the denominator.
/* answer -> 1.8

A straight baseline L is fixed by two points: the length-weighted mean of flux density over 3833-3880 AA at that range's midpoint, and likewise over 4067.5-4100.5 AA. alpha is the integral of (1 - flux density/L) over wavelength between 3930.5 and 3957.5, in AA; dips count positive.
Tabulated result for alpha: 6.5 AA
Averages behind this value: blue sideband 39.8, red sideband 73.1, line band 40.1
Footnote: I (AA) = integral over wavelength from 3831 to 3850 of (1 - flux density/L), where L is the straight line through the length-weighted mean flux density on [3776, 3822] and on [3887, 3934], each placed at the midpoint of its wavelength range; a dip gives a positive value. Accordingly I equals 4.4 AA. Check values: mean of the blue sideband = 44.8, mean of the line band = 34.7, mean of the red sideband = 45.4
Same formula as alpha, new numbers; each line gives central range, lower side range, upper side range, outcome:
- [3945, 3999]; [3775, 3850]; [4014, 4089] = 8.9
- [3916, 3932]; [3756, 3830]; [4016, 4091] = 4.8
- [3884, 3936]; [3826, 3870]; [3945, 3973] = -4.6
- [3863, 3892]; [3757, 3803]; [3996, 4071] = 6.5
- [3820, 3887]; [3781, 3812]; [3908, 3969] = 9.2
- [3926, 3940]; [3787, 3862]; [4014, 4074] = 7.2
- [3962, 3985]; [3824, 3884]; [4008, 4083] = 6.6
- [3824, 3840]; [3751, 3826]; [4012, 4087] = 6.3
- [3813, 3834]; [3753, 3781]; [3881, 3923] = 6.1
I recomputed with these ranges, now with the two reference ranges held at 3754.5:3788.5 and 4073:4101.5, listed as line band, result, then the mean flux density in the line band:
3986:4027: -4.6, 73.7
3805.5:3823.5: 3.0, 41.5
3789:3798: 1.4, 40.8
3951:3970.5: 6.3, 42.3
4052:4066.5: 0.2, 69.6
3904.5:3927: 3.0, 50.7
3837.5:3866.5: 7.4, 39.7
